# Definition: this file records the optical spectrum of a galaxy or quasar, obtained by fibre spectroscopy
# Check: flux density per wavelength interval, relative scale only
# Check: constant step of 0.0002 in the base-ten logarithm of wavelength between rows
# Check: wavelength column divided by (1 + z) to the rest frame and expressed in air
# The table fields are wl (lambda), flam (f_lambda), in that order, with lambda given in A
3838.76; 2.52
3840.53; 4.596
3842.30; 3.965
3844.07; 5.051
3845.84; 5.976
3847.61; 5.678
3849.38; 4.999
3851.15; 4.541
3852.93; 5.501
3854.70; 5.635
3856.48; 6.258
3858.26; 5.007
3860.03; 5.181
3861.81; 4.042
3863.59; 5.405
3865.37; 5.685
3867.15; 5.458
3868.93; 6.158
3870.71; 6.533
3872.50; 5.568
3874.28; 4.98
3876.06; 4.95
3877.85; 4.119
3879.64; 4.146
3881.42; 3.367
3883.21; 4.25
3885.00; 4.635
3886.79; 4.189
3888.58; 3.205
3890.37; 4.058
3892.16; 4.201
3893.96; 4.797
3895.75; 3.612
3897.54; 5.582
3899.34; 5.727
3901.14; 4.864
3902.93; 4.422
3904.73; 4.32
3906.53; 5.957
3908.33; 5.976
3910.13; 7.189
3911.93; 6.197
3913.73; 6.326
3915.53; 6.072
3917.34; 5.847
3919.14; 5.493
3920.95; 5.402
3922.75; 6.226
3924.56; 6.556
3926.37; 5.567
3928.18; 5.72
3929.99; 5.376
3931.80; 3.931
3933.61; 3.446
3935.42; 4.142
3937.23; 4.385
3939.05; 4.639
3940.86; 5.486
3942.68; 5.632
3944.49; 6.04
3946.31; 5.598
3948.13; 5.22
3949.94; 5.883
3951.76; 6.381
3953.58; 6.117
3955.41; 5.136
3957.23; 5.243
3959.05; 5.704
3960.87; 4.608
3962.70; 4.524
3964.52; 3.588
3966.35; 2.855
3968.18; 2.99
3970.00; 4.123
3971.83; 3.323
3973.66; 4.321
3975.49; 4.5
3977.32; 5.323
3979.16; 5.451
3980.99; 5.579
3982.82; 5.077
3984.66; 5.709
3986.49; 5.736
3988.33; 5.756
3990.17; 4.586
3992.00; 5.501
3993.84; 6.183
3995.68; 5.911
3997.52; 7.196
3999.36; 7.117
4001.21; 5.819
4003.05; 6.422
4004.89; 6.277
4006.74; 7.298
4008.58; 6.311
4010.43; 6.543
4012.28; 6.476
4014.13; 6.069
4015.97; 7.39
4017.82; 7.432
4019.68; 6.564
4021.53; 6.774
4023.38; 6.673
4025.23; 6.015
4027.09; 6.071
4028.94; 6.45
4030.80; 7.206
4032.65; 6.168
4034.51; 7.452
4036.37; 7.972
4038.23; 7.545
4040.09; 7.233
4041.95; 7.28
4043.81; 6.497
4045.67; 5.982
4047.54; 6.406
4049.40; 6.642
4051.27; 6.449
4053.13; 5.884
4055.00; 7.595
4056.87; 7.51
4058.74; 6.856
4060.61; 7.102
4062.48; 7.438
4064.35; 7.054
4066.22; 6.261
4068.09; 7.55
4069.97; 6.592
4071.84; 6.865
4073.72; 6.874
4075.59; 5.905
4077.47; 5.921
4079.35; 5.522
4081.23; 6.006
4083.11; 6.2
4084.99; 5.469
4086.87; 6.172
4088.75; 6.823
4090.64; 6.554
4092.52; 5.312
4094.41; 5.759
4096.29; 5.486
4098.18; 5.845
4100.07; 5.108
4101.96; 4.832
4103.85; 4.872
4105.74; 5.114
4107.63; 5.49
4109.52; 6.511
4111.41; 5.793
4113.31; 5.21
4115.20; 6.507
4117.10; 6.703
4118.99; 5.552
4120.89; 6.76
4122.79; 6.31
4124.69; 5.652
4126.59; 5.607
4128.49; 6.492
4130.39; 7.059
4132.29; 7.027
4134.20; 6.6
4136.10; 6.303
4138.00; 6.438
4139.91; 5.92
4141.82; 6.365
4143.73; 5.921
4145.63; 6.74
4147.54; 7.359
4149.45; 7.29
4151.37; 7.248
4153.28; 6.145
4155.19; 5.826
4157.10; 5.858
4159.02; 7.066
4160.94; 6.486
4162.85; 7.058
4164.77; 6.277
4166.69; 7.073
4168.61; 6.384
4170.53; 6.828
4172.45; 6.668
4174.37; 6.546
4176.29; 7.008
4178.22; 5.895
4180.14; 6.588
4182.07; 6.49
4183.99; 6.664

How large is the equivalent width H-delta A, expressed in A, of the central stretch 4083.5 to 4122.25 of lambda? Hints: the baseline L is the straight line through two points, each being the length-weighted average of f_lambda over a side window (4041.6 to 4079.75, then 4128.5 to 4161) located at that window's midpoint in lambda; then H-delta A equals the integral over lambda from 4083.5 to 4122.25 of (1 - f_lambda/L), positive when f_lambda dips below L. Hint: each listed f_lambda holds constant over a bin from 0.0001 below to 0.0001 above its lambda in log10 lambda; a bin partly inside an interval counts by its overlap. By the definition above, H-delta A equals 4.8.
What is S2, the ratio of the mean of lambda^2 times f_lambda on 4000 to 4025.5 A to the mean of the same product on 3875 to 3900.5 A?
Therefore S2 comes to 1.6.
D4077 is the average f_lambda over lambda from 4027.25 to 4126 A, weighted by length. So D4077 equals 6.34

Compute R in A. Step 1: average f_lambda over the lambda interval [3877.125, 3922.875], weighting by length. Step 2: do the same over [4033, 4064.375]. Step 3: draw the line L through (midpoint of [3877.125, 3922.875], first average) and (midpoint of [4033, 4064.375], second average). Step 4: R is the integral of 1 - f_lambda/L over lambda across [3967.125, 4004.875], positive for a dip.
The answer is 5.0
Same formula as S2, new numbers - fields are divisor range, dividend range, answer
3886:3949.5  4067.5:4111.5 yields 1.24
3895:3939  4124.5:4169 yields 1.37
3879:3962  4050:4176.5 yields 1.35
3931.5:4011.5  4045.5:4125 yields 1.24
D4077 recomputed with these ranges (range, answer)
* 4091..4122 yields 5.7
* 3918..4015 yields 5.37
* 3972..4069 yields 6.41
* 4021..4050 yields 6.78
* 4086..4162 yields 6.16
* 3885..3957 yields 5.25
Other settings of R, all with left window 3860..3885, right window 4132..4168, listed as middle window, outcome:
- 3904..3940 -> -1.34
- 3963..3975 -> 4.14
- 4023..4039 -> -2.60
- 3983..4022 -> -4.00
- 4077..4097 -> 0.87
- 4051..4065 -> -2.25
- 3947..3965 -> 0.54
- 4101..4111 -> 1.47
